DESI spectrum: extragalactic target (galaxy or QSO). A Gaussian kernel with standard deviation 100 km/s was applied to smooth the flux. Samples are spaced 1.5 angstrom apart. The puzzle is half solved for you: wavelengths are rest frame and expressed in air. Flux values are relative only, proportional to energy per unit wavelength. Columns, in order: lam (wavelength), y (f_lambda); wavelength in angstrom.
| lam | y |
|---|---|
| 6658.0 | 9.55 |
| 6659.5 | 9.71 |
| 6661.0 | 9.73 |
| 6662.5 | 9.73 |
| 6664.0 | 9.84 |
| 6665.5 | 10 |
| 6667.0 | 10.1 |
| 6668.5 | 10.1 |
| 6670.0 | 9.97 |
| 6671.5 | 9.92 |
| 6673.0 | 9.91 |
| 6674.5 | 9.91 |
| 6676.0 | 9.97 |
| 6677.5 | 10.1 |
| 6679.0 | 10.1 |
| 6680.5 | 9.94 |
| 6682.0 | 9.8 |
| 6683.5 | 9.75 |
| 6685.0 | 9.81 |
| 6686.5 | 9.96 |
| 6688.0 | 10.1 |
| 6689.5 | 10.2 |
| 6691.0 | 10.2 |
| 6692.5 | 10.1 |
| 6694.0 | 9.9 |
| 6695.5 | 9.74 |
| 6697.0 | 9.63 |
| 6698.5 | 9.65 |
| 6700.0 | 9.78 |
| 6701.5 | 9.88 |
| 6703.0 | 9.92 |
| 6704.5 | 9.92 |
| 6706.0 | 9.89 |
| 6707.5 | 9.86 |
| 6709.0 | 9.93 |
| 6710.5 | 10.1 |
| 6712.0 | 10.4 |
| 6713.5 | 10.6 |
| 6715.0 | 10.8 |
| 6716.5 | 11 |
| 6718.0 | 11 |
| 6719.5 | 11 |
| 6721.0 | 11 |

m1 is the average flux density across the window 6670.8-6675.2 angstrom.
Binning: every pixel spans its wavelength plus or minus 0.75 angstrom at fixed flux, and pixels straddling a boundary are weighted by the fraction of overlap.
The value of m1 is 9.91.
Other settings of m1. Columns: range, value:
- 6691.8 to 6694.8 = 9.99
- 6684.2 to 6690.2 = 10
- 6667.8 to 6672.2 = 10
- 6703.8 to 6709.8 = 9.9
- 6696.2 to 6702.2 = 9.73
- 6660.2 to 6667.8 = 9.88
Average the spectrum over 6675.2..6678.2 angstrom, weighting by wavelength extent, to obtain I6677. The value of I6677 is 10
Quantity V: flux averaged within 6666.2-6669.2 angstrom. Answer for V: 10.1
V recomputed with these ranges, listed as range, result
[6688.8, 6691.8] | 10.2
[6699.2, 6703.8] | 9.86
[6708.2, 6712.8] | 10.1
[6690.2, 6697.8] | 9.91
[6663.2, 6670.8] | 10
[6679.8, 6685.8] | 9.83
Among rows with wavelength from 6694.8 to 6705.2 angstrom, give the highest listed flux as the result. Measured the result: 9.92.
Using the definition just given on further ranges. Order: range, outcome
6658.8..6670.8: 10.1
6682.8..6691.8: 10.2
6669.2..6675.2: 9.97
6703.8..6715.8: 10.8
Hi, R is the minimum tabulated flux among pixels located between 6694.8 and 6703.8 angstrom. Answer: 9.63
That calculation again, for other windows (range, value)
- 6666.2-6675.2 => 9.91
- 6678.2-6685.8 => 9.75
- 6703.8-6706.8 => 9.89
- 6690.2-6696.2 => 9.74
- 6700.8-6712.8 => 9.86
